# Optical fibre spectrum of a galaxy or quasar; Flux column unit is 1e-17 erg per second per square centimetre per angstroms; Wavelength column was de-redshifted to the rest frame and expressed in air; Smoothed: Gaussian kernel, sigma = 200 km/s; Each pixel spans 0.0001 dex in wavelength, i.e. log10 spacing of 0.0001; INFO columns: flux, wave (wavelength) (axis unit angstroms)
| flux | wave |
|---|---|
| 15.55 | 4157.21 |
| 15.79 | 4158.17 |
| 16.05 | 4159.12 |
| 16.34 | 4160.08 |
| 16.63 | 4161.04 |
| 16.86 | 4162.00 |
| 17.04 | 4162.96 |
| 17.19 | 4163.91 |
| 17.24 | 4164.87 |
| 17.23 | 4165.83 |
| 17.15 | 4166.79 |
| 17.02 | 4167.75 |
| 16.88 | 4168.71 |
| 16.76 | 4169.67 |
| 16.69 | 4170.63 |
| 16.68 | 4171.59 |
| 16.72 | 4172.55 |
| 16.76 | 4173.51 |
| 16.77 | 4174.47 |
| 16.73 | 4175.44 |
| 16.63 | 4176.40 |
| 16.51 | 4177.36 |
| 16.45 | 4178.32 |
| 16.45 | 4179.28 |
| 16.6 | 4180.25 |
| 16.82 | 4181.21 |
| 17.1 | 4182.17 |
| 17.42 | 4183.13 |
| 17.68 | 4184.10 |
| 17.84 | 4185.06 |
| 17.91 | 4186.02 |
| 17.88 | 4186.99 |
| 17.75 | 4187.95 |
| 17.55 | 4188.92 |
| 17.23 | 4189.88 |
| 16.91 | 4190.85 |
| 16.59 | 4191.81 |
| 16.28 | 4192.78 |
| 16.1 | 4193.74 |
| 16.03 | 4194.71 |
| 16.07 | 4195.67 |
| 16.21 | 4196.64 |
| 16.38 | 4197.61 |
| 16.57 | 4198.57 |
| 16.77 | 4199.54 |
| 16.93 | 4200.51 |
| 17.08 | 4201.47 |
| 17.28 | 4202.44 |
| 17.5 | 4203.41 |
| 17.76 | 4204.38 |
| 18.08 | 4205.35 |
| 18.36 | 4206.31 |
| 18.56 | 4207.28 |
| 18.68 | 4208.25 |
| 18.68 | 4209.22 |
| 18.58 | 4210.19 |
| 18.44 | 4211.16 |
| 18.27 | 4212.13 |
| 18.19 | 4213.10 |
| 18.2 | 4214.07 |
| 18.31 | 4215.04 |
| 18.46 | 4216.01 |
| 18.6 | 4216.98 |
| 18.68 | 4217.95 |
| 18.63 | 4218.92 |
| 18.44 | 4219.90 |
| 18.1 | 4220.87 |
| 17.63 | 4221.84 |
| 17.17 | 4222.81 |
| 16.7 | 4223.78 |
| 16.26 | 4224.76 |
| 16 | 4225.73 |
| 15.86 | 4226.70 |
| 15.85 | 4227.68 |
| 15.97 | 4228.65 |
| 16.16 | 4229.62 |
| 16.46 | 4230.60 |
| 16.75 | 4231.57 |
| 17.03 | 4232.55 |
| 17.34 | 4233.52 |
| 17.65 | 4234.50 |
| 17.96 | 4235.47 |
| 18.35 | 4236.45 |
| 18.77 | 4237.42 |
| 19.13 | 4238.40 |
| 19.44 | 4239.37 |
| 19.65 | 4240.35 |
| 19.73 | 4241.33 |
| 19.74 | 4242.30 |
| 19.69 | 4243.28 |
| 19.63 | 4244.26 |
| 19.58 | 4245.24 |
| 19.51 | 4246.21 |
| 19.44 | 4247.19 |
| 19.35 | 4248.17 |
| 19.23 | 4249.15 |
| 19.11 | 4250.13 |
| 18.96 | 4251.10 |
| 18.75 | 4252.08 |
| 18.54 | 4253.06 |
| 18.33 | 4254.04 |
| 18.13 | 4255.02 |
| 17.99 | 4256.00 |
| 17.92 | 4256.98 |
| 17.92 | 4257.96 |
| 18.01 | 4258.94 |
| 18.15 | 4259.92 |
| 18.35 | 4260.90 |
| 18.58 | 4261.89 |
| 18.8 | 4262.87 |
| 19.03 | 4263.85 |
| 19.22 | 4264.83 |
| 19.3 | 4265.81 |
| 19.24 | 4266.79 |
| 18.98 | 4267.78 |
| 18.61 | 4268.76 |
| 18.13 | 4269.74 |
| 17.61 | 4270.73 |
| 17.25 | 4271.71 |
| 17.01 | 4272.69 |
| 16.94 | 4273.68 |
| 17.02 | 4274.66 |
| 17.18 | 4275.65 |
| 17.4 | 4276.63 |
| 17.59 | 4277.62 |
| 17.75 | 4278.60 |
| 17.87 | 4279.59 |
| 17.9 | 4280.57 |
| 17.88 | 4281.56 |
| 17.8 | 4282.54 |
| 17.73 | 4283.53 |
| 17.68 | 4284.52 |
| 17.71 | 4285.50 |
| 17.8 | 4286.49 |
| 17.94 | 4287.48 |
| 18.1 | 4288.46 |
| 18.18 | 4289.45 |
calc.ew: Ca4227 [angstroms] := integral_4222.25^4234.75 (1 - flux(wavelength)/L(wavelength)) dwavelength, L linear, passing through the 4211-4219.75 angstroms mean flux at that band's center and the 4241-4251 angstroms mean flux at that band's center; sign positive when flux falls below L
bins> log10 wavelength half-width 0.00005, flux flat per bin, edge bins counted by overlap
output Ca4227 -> 1.5 angstroms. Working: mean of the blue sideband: 18.4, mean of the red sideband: 19.5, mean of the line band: 16.5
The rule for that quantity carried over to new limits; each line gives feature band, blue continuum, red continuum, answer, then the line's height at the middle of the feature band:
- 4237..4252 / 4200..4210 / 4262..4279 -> -1.1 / 18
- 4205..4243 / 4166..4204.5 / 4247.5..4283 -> -0.8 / 17.5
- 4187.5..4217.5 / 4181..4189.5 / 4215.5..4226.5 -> 0.2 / 17.6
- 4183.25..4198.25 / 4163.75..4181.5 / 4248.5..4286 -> 0.1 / 17.1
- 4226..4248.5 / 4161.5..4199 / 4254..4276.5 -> -0.6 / 17.7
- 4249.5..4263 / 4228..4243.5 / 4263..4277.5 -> -0.2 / 18.1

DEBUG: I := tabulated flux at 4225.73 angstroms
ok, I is 16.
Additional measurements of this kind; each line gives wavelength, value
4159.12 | 16.05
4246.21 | 19.51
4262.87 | 18.8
